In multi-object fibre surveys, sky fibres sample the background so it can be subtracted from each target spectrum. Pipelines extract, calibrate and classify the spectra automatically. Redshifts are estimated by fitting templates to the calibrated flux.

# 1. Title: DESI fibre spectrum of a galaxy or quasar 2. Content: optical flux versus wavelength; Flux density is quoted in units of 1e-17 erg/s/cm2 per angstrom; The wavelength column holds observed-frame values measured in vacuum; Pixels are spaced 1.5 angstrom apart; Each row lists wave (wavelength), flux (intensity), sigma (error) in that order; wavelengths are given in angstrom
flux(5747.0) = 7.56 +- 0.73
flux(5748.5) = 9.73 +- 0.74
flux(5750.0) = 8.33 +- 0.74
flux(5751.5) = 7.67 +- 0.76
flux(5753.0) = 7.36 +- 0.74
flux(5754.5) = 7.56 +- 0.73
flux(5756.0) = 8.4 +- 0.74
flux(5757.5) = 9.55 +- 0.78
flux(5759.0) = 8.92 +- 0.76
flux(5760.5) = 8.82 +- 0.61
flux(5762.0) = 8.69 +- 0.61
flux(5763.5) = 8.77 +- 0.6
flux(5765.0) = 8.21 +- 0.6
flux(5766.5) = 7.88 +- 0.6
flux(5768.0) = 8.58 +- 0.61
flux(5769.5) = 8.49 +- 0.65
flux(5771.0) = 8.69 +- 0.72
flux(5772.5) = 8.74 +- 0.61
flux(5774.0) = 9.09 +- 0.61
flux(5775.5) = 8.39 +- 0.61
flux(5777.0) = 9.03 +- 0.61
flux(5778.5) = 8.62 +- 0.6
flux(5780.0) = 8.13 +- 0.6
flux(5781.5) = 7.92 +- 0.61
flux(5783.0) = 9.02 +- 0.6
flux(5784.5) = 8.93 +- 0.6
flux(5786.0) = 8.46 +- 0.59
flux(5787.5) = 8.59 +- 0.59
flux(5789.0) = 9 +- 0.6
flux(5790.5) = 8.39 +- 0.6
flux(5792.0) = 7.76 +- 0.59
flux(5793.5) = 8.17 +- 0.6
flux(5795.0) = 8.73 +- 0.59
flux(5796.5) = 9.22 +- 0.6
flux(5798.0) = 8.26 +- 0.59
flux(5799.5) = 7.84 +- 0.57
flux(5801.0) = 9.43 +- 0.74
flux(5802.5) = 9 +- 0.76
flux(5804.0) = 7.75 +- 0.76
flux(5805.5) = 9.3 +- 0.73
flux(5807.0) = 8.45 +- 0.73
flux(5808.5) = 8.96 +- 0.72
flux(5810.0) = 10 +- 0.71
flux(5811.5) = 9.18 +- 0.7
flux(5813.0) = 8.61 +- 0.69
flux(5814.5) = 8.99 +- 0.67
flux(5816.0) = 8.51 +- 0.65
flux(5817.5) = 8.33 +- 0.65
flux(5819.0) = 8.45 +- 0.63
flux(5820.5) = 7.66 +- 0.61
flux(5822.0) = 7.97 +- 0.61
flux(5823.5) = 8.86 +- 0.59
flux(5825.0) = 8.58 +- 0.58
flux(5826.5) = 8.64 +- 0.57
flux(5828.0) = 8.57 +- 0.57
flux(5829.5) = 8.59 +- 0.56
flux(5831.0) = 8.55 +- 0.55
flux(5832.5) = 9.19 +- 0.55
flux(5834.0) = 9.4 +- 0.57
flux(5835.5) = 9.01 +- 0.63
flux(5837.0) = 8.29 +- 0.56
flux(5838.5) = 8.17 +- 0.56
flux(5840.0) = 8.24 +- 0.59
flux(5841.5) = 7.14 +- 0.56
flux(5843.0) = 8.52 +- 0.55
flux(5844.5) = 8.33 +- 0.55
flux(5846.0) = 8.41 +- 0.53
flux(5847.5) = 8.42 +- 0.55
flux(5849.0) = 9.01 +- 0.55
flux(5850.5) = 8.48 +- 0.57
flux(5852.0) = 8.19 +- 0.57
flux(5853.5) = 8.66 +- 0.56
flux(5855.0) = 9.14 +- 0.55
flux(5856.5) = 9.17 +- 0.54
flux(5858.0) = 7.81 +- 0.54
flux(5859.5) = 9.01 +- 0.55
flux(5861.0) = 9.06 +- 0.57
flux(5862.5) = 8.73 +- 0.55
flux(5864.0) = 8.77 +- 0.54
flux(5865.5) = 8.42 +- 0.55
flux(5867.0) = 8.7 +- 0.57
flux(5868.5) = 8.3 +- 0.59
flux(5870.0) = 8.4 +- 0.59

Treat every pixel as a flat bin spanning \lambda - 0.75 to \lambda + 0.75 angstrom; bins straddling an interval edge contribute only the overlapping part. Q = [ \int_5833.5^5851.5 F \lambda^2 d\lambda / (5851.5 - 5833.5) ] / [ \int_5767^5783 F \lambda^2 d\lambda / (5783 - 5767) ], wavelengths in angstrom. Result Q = 1.01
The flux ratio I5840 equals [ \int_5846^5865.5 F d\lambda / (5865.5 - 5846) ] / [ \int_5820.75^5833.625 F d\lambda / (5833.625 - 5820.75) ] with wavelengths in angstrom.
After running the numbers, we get 1.0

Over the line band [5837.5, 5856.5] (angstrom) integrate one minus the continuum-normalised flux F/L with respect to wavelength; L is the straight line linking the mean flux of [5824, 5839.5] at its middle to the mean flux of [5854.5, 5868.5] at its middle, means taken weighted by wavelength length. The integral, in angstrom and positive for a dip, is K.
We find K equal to 0.6 angstrom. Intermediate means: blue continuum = 8.69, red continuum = 8.73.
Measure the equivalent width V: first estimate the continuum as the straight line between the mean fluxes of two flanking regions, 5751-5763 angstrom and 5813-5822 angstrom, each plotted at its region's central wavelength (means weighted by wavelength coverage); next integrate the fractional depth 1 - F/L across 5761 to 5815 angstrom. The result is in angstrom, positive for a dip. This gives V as -1.7 angstrom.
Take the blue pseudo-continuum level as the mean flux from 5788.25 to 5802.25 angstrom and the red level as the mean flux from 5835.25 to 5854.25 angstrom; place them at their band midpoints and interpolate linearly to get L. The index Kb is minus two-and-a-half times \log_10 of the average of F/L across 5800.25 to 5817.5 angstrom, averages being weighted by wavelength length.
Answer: -0.05 mag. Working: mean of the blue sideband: 8.55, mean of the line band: 8.9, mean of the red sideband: 8.36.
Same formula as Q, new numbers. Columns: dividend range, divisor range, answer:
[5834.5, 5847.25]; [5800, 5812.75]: 0.94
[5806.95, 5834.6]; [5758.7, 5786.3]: 1.03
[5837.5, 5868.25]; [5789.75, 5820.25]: 1.00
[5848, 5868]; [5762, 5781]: 1.05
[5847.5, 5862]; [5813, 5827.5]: 1.04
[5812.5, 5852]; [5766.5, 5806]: 1.01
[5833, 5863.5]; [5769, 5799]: 1.02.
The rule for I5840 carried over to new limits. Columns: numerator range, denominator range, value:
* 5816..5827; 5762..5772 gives 0.99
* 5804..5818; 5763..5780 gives 1.04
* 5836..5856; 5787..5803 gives 0.98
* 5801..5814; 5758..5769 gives 1.04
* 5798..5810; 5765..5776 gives 1.02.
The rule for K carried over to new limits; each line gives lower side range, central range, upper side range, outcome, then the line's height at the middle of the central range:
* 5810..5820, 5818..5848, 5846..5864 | 0.9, 8.72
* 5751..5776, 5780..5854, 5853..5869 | 0.3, 8.6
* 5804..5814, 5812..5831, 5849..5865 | 0.9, 8.91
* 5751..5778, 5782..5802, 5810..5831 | -0.1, 8.54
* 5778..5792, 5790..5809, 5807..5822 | 0.1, 8.6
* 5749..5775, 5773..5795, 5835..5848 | -0.3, 8.41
